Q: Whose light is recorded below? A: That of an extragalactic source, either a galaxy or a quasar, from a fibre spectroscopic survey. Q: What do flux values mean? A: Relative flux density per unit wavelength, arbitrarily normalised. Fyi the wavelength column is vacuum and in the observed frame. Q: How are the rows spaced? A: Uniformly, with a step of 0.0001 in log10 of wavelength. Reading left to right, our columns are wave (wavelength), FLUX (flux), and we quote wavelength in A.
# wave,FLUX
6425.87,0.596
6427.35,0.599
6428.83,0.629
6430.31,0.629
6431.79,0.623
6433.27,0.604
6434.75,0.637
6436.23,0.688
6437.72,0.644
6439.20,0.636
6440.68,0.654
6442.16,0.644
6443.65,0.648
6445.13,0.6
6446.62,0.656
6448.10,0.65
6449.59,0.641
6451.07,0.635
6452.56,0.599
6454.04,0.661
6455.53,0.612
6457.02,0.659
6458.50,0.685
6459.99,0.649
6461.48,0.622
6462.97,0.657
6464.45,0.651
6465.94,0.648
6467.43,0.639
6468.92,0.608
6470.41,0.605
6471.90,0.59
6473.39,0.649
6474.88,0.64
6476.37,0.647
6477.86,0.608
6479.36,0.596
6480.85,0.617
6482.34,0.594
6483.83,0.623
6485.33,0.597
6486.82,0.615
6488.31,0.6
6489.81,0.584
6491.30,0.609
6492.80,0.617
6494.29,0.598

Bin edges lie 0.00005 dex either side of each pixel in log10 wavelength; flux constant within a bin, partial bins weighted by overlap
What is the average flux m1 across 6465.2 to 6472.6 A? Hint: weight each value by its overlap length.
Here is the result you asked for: 0.618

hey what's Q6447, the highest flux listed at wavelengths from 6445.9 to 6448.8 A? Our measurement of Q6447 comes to 0.656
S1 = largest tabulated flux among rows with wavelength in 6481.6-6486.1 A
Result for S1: 0.623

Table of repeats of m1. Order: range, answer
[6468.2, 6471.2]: 0.606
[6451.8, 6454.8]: 0.629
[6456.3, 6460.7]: 0.665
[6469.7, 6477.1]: 0.626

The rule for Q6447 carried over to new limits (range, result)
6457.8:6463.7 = 0.685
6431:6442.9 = 0.688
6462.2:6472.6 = 0.657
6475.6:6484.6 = 0.647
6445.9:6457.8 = 0.661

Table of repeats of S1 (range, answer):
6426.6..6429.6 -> 0.629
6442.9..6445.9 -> 0.648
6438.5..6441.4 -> 0.654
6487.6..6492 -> 0.609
